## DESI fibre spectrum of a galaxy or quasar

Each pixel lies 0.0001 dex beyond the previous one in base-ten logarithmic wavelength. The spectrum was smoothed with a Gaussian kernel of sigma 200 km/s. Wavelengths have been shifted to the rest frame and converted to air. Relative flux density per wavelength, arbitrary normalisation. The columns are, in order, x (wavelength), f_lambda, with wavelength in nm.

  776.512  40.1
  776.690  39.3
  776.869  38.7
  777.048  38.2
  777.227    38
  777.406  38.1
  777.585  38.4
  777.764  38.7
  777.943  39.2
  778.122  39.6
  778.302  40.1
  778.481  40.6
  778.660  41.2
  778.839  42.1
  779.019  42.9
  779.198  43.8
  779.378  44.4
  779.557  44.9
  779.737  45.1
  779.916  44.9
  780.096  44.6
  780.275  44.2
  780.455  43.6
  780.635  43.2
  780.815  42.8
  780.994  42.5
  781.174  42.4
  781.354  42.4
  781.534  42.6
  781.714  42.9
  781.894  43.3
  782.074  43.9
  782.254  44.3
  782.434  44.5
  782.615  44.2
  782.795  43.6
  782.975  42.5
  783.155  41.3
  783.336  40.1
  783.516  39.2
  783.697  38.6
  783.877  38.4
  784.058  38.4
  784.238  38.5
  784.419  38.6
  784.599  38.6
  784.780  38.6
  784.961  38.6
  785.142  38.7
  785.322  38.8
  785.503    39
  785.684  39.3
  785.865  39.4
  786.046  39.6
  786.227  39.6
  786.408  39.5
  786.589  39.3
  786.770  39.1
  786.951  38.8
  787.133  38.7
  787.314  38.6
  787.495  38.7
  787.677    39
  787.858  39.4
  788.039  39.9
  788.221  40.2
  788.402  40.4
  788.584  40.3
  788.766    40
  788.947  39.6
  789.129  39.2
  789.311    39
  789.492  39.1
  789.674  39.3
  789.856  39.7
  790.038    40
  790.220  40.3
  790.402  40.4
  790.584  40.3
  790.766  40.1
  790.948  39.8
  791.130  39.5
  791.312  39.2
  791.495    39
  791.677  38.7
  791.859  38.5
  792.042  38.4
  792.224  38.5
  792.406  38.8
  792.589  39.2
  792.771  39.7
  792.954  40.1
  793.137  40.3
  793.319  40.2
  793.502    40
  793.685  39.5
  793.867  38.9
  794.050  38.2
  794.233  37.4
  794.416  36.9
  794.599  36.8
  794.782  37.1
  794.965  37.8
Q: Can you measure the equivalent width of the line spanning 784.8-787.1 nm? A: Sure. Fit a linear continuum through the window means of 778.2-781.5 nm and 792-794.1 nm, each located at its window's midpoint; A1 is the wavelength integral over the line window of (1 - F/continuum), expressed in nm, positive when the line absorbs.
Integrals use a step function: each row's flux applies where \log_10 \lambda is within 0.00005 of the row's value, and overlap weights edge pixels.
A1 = 0.12 nm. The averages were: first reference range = 43.1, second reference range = 39.4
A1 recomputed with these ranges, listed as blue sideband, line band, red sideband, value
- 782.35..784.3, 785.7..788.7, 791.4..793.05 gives 0.05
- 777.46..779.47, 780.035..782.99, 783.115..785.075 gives -0.26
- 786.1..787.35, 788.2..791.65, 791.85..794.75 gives -0.07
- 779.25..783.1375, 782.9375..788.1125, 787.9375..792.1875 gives 0.31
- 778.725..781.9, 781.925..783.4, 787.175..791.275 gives -0.02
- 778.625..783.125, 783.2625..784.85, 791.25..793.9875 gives 0.13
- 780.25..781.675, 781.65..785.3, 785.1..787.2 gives 0.03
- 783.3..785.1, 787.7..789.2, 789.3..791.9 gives -0.02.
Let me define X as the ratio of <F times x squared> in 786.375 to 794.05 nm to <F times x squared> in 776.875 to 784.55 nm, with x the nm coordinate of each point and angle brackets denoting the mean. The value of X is 0.97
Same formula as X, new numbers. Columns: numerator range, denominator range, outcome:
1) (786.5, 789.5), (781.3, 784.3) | 0.96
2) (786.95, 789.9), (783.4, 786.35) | 1.02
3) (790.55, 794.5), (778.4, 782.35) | 0.93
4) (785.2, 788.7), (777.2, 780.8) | 0.96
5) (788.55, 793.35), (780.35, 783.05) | 0.94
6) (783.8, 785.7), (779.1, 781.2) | 0.89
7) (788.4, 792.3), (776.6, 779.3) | 1.02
